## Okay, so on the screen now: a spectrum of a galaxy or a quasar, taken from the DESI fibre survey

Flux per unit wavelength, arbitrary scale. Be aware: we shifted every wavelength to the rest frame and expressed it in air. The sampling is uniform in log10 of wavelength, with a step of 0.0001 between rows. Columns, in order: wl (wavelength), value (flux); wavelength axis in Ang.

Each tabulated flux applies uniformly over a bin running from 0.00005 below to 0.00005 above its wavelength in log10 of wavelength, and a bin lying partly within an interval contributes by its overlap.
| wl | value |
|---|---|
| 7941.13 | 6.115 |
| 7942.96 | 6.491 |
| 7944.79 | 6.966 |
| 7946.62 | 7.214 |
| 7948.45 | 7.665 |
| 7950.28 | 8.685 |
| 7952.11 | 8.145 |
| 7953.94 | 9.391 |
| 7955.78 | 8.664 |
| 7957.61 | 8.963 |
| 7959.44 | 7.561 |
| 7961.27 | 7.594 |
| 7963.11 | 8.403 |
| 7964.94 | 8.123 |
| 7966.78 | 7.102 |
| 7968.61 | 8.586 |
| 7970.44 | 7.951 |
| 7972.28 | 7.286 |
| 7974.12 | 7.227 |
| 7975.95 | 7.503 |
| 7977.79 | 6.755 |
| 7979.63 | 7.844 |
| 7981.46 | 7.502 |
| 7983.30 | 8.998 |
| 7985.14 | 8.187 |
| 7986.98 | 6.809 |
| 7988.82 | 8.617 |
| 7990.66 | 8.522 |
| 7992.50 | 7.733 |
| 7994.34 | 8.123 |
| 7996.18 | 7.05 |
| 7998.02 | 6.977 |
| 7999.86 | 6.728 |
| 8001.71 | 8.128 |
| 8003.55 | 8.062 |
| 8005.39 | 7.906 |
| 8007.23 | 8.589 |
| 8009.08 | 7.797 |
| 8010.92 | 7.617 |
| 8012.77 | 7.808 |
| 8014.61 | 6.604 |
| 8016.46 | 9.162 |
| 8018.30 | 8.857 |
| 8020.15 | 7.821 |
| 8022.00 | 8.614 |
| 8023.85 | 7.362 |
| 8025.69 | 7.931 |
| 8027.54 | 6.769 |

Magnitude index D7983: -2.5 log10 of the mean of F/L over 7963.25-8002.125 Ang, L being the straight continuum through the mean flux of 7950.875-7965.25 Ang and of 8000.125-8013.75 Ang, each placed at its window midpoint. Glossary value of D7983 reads 0.06 mag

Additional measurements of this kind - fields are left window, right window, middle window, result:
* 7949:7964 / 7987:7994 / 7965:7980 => 0.10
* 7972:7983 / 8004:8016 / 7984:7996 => -0.05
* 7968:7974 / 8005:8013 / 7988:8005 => 0.02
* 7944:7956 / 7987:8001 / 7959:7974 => 0.02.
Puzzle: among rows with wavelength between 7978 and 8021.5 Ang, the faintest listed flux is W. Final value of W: 6.604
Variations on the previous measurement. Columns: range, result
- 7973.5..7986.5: 6.755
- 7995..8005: 6.728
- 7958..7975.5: 7.102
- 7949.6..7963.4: 7.561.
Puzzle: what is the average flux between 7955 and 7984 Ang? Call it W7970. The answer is 7.87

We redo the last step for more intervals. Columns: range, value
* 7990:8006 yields 7.68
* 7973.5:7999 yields 7.71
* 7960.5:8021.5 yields 7.82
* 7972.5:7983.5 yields 7.53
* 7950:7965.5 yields 8.39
